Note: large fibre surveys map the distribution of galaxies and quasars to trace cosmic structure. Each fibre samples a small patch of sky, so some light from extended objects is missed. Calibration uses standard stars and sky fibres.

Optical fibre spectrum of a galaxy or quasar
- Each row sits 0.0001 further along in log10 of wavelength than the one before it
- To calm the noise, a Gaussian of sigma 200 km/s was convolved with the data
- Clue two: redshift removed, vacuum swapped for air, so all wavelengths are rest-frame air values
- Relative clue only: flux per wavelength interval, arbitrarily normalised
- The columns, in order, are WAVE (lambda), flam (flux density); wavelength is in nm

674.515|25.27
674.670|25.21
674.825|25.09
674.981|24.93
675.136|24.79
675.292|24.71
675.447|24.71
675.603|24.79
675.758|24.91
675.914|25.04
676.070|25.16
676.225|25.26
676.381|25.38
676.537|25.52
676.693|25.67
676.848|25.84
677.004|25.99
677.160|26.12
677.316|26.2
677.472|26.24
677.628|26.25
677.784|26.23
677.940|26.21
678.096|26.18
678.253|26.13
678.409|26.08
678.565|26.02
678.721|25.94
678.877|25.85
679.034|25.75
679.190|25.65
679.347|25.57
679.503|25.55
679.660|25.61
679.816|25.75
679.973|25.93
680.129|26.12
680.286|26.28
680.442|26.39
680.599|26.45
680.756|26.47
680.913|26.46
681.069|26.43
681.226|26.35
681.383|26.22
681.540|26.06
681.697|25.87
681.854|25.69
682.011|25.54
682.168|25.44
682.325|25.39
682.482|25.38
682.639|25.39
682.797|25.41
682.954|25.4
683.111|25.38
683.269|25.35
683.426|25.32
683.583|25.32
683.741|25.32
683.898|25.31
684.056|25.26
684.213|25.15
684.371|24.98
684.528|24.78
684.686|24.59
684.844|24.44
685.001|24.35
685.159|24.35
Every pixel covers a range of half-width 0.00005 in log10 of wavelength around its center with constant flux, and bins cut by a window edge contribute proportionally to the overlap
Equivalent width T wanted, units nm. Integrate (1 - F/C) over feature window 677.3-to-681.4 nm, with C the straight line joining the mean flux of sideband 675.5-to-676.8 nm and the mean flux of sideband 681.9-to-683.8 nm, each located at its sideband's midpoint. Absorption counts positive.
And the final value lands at -0.126 nm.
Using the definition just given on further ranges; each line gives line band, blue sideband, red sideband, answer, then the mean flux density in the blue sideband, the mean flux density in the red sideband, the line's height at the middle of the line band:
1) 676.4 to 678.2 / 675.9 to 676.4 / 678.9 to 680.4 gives -0.043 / 25.2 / 25.8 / 25.4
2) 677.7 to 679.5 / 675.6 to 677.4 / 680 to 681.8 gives -0.005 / 25.5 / 26.3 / 25.9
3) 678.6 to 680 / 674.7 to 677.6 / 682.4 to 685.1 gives -0.026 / 25.4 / 25.1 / 25.3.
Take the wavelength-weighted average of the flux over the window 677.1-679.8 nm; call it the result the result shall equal 26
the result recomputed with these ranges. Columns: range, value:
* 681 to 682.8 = 25.8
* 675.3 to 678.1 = 25.6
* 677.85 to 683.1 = 25.9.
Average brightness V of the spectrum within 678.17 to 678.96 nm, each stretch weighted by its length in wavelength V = 26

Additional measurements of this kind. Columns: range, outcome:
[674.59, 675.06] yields 25.1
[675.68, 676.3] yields 25.1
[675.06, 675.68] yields 24.7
